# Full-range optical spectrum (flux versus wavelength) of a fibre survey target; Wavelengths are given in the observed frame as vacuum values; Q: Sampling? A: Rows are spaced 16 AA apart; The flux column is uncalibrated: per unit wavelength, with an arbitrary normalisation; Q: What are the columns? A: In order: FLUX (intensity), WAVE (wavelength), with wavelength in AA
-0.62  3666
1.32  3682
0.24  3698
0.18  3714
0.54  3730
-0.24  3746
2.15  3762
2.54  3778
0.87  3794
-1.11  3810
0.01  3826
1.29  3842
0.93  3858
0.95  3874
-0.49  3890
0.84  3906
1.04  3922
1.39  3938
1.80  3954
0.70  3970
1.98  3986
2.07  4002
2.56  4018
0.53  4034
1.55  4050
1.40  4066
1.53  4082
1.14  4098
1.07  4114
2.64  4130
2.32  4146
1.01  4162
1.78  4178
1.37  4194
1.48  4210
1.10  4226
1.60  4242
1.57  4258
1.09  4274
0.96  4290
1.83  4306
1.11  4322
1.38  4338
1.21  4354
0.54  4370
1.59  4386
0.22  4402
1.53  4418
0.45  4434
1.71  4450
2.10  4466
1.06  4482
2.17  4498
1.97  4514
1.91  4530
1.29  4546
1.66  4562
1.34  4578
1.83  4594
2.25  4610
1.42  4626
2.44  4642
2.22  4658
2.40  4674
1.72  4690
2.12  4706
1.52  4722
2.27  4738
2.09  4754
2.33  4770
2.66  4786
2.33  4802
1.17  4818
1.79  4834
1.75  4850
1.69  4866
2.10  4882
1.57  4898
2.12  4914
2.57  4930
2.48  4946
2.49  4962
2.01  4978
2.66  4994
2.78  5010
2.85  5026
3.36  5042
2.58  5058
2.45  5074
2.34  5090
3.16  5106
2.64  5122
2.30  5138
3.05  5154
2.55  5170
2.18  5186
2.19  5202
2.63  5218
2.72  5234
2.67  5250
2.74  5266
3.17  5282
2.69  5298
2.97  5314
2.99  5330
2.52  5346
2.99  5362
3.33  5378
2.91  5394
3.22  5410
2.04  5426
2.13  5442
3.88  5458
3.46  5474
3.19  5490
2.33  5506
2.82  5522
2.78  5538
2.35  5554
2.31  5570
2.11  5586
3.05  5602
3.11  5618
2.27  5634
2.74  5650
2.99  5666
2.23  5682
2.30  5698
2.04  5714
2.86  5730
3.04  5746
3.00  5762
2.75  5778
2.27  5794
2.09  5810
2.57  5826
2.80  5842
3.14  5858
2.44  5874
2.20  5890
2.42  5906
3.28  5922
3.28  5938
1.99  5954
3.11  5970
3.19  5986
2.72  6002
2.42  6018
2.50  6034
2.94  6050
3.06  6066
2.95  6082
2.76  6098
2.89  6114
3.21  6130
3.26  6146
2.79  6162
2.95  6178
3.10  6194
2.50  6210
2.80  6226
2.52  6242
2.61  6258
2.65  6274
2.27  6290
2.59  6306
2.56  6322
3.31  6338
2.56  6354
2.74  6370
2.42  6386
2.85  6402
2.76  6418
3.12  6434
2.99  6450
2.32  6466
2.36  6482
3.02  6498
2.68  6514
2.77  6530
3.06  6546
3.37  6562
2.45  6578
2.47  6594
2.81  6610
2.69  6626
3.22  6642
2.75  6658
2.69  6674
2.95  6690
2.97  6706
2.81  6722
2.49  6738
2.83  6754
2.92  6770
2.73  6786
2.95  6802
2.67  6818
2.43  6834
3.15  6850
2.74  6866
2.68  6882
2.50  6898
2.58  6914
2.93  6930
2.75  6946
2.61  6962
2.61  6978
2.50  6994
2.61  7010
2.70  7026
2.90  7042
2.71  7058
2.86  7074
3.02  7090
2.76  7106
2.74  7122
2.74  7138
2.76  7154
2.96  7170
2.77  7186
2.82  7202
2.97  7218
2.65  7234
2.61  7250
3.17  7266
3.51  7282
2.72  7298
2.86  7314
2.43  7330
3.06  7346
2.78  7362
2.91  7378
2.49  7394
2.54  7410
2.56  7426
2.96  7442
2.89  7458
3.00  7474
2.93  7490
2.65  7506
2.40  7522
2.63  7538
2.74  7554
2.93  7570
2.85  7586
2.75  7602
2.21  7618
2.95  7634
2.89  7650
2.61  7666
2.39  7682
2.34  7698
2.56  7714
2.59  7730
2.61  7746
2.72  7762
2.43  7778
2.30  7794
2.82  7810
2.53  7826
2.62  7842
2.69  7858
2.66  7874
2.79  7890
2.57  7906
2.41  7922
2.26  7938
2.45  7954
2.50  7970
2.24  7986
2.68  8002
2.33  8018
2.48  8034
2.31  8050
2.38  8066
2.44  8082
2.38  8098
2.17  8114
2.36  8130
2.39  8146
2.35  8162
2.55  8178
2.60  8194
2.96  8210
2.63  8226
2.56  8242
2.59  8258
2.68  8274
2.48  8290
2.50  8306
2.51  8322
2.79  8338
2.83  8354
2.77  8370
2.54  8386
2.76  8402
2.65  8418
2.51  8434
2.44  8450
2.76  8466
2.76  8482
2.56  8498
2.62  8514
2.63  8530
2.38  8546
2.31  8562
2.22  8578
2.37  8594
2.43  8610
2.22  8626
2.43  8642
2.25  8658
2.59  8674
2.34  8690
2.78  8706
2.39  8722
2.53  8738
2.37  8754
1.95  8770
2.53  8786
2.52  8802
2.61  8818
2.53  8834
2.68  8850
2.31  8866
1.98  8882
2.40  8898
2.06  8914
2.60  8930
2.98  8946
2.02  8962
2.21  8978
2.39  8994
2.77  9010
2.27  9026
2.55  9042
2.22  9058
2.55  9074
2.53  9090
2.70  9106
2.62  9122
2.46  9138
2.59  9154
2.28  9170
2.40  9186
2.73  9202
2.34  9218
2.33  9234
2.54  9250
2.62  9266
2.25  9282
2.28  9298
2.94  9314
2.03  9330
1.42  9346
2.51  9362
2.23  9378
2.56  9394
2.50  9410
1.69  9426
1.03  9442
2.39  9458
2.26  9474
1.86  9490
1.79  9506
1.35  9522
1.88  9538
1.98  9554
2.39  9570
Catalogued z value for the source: 0.12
